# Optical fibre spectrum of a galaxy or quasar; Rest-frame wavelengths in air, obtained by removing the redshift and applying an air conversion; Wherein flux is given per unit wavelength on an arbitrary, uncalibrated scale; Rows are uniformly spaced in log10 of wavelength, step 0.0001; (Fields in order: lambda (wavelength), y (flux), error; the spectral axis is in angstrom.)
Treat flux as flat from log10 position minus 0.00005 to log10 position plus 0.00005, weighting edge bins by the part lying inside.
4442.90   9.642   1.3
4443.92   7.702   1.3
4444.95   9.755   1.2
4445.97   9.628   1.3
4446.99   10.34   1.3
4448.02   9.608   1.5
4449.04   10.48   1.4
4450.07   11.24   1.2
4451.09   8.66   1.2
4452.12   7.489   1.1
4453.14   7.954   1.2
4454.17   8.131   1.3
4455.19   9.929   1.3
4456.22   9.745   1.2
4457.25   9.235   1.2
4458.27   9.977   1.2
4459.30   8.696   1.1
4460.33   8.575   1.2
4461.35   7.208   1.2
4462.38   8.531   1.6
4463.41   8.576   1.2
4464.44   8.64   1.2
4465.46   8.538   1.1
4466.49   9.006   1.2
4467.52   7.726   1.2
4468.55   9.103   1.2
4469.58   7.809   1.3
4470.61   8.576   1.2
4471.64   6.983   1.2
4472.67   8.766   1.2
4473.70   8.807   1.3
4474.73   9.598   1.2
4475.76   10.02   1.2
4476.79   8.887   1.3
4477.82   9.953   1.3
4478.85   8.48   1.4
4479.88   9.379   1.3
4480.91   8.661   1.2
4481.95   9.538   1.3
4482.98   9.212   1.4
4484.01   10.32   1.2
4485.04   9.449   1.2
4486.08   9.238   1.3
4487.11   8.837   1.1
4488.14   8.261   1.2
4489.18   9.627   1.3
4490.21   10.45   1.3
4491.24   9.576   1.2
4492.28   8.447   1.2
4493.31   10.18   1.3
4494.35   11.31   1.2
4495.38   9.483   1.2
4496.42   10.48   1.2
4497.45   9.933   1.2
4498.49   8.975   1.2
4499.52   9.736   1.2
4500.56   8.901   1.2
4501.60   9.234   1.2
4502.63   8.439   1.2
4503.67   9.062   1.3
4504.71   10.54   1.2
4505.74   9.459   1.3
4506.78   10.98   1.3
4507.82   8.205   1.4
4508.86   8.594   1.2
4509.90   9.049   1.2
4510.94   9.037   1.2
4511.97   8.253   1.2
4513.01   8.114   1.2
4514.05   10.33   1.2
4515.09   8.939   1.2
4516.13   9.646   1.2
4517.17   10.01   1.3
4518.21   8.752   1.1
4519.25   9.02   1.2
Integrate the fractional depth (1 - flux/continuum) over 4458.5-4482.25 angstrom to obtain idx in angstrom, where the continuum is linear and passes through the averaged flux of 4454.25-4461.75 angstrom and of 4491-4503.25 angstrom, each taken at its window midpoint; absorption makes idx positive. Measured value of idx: 1.3 angstrom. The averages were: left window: 9.03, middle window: 8.7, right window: 9.55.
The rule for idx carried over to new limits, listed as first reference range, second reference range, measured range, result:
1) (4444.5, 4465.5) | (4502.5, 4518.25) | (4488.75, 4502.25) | -0.7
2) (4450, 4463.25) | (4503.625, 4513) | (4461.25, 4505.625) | -0.7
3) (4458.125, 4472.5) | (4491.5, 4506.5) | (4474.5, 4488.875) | -0.5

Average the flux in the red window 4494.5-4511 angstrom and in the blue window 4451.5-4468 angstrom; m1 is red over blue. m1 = 1.1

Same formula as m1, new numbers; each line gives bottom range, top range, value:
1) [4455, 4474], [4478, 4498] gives 1.10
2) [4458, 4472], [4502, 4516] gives 1.09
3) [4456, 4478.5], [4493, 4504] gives 1.10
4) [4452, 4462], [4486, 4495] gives 1.09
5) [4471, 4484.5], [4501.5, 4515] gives 1.01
